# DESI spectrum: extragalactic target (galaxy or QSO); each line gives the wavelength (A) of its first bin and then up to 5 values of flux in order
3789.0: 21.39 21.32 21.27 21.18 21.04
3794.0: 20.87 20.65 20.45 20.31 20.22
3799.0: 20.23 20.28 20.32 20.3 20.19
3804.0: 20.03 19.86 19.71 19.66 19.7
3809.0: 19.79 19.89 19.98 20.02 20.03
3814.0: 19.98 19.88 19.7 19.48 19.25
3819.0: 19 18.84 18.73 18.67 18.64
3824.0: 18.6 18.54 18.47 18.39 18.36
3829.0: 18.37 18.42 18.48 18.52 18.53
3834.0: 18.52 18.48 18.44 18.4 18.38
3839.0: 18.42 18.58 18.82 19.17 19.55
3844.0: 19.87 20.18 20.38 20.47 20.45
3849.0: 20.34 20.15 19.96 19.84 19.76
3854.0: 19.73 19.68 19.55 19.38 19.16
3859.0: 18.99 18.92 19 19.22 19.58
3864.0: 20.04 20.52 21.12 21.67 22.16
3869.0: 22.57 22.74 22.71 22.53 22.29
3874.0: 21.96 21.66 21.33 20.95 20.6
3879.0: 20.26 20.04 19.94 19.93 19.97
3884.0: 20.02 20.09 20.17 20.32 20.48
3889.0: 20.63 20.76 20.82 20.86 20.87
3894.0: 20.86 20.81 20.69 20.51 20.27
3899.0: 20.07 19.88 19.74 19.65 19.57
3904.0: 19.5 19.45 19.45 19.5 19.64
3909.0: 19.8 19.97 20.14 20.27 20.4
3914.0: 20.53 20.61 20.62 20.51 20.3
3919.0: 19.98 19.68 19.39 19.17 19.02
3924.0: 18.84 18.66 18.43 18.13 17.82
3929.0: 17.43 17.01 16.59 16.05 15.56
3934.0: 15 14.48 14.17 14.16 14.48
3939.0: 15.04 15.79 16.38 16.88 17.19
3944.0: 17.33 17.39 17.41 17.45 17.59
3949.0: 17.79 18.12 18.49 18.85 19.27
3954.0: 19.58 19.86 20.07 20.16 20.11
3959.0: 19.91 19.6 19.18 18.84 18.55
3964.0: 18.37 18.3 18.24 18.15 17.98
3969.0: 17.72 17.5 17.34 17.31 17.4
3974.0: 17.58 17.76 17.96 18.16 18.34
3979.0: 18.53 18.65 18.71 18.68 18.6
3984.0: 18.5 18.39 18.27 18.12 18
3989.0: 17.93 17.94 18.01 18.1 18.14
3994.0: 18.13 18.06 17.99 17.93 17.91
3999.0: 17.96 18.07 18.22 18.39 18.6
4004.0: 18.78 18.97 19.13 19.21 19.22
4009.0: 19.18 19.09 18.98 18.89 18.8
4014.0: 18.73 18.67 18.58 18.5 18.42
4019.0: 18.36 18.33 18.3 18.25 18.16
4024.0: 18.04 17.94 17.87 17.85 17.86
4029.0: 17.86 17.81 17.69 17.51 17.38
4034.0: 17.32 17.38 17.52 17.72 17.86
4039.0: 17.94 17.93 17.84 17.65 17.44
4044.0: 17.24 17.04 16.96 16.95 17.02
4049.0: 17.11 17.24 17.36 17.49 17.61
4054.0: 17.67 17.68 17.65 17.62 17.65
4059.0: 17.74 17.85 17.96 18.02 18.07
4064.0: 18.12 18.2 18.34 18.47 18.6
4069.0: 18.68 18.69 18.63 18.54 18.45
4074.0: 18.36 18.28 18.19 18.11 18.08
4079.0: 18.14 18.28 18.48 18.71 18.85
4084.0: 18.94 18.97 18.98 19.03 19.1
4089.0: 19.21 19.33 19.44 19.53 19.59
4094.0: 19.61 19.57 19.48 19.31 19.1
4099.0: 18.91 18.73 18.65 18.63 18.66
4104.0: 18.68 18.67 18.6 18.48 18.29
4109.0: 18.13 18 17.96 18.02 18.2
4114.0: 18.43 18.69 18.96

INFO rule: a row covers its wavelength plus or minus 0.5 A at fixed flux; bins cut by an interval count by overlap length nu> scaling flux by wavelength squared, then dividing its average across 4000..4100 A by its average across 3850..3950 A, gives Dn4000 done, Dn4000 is 1.0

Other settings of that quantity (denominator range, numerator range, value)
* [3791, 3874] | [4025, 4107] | 1.04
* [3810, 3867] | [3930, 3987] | 0.98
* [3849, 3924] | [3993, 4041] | 0.96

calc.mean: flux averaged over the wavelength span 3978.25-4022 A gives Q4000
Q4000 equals 18.5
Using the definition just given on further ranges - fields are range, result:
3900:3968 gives 18.4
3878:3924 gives 20.1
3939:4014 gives 18.3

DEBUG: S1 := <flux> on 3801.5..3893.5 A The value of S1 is 19.9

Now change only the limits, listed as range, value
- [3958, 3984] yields 18.3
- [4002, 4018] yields 18.9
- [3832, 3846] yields 18.9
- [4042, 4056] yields 17.3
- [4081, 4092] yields 19.1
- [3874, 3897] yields 20.6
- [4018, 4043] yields 17.9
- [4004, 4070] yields 18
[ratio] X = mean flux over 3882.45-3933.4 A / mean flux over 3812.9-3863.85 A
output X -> 1.02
